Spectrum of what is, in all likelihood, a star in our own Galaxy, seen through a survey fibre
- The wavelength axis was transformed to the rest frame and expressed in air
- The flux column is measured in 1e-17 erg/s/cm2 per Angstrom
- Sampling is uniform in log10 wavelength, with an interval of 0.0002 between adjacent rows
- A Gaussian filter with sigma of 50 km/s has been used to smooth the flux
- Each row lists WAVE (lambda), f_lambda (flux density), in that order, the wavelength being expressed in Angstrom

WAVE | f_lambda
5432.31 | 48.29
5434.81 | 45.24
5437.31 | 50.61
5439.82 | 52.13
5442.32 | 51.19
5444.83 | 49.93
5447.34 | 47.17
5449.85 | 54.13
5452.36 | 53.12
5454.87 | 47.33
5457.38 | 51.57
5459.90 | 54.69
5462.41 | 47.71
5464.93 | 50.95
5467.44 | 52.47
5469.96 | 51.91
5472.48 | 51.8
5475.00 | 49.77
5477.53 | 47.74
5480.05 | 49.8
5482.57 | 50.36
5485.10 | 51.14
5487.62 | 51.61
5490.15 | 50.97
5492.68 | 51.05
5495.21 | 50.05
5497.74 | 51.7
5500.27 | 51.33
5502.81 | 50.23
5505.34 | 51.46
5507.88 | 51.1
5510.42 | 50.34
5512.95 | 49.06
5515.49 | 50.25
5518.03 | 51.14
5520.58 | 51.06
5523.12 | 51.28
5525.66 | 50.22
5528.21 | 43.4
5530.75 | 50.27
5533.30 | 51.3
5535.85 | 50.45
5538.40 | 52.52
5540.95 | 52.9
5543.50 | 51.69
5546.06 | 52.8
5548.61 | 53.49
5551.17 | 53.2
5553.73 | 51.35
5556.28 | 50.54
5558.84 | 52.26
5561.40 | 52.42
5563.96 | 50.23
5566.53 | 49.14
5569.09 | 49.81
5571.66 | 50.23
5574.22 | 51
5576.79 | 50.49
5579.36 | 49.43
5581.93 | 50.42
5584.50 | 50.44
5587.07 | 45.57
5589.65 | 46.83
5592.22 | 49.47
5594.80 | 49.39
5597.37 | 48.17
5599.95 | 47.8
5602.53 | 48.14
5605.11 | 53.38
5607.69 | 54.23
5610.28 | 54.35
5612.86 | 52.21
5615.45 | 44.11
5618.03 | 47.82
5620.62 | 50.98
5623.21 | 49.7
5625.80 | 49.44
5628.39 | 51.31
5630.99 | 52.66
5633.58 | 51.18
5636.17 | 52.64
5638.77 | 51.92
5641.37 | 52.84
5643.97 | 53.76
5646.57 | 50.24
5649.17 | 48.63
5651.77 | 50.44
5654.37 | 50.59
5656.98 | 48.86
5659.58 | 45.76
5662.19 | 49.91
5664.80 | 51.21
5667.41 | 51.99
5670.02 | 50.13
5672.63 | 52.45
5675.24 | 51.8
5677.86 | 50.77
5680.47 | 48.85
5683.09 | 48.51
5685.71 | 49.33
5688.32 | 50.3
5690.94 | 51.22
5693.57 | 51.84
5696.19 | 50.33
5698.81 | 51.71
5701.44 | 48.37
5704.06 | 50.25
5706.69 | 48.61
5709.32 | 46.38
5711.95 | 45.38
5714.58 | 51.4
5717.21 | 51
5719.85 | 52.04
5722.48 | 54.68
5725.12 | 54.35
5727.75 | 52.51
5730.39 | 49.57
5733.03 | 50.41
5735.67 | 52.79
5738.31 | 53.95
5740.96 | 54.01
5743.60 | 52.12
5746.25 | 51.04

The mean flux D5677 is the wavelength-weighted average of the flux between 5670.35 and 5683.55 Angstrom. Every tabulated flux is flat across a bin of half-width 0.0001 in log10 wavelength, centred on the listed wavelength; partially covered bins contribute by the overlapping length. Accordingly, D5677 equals 50.6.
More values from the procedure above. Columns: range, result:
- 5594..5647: 50.8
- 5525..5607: 50.3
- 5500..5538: 50.2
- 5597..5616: 50.6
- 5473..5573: 50.8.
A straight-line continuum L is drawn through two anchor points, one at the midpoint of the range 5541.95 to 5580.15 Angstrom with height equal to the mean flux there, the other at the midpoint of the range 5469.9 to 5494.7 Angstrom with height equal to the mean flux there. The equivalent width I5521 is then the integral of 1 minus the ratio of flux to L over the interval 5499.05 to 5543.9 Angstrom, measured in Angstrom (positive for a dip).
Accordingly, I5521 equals 0.3 Angstrom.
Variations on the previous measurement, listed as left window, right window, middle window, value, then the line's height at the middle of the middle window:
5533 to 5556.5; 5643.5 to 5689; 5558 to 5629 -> 1.9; 51.3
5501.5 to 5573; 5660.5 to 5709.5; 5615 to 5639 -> 0.1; 50.5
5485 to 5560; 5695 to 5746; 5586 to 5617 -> 0.9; 51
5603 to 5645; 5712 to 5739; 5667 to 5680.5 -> 0.1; 51.6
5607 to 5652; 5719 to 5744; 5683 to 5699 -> 0.5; 52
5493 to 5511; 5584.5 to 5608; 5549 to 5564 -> -0.6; 49.9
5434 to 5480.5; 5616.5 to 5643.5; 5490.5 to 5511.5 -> -0.1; 50.7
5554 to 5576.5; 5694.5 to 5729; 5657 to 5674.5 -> 0.1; 50.6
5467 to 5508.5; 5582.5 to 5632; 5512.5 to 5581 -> -0.7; 50.3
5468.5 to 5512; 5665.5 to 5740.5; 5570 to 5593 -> 0.6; 50.8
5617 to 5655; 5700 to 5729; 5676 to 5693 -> 0.2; 50.7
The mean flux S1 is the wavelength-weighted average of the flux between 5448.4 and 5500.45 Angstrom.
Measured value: 51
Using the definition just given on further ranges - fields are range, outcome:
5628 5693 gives 50.7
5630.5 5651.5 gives 51.6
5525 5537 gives 49.1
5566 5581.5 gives 50.1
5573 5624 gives 49.7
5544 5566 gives 51.9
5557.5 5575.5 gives 50.7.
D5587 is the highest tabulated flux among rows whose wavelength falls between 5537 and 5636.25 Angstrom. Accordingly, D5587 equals 54.35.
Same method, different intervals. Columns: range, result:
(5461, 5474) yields 52.47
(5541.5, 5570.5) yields 53.49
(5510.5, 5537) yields 51.3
